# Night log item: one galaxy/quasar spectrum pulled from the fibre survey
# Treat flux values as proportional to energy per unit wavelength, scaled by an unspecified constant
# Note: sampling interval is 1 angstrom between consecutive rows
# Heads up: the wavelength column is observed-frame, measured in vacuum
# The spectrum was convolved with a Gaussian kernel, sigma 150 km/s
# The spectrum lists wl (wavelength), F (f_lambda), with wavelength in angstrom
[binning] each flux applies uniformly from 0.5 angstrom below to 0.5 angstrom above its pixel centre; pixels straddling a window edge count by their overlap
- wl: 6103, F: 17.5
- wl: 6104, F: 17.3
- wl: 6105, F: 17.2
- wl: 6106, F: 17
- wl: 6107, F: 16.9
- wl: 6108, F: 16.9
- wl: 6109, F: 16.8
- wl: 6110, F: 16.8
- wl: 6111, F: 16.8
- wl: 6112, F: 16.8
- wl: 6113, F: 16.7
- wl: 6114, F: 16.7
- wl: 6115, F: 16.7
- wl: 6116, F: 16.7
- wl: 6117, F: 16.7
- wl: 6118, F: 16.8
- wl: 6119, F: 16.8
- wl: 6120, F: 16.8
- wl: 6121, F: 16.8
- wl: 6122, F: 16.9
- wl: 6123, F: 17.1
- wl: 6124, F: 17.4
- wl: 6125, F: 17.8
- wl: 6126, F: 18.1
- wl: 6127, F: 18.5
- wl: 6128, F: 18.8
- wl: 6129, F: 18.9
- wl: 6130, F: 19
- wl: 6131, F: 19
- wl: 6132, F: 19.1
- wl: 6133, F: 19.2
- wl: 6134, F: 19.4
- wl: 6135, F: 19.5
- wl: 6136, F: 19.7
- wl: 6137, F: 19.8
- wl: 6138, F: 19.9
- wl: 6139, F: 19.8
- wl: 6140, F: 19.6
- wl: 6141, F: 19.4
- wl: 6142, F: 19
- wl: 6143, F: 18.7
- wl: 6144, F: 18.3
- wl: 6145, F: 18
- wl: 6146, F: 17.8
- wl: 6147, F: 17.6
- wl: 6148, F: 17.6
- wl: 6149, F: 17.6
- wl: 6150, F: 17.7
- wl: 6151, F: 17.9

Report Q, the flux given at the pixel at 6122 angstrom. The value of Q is 16.9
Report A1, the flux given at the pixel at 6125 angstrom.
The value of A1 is 17.8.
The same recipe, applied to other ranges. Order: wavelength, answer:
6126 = 18.1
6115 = 16.7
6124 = 17.4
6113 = 16.7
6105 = 17.2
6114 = 16.7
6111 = 16.8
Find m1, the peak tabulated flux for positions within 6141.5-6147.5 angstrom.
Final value 19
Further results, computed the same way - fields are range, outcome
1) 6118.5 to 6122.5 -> 16.9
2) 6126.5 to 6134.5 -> 19.4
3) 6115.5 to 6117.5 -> 16.7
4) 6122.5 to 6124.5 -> 17.4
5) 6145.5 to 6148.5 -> 17.8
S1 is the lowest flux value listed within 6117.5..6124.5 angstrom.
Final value 16.8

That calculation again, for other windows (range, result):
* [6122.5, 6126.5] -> 17.1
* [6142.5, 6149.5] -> 17.6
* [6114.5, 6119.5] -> 16.7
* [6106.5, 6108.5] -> 16.9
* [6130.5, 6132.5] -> 19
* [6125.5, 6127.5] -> 18.1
